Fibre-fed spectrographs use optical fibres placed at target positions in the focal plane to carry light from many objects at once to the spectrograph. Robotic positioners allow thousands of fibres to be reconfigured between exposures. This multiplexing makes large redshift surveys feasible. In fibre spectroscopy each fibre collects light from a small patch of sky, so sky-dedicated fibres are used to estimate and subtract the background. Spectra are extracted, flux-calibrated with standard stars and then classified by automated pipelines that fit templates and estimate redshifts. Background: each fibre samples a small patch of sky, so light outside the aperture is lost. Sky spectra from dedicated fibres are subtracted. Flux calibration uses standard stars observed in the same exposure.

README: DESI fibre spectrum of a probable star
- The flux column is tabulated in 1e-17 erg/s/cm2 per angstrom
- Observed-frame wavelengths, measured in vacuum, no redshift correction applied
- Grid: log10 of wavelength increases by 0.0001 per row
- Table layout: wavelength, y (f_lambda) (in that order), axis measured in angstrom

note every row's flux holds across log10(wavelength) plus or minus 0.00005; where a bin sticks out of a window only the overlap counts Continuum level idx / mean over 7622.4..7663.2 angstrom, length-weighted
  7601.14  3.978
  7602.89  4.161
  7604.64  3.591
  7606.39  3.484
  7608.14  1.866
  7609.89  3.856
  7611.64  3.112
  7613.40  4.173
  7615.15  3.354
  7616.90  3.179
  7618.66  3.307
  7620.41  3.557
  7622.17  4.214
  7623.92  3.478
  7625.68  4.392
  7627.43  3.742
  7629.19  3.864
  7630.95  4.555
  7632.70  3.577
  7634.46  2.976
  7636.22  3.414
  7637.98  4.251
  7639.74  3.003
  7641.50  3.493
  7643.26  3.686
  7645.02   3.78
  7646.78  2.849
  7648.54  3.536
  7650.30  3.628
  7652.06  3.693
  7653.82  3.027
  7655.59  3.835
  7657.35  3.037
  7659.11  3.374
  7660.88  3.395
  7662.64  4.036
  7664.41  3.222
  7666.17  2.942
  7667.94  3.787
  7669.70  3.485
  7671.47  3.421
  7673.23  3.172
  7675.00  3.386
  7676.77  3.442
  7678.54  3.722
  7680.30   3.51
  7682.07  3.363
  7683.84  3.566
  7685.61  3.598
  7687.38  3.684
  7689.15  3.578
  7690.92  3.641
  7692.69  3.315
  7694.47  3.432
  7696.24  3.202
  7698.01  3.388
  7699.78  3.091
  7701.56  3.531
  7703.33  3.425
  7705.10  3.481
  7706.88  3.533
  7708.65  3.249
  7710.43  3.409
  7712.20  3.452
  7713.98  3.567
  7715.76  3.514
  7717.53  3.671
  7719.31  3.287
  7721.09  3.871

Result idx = 3.6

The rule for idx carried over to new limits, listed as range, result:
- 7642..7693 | 3.48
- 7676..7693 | 3.55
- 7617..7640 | 3.72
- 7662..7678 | 3.43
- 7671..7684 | 3.44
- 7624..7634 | 3.94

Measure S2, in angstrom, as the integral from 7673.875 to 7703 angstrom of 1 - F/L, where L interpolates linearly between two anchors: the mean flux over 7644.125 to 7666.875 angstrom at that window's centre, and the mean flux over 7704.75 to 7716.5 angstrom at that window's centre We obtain -0.2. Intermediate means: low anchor 3.42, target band 3.46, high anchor 3.45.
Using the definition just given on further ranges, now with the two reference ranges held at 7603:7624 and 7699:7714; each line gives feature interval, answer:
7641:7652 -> -0.2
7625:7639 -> -1.6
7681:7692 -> -0.5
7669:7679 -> 0.0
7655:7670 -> -0.1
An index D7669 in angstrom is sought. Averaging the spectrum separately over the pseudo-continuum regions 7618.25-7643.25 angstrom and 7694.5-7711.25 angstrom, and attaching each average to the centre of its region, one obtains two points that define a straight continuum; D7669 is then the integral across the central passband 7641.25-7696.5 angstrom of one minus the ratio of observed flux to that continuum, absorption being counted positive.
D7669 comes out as 1.0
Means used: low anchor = 3.71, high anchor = 3.37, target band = 3.47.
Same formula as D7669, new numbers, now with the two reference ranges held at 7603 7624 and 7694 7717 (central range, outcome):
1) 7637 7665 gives -0.4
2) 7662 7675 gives 0.0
